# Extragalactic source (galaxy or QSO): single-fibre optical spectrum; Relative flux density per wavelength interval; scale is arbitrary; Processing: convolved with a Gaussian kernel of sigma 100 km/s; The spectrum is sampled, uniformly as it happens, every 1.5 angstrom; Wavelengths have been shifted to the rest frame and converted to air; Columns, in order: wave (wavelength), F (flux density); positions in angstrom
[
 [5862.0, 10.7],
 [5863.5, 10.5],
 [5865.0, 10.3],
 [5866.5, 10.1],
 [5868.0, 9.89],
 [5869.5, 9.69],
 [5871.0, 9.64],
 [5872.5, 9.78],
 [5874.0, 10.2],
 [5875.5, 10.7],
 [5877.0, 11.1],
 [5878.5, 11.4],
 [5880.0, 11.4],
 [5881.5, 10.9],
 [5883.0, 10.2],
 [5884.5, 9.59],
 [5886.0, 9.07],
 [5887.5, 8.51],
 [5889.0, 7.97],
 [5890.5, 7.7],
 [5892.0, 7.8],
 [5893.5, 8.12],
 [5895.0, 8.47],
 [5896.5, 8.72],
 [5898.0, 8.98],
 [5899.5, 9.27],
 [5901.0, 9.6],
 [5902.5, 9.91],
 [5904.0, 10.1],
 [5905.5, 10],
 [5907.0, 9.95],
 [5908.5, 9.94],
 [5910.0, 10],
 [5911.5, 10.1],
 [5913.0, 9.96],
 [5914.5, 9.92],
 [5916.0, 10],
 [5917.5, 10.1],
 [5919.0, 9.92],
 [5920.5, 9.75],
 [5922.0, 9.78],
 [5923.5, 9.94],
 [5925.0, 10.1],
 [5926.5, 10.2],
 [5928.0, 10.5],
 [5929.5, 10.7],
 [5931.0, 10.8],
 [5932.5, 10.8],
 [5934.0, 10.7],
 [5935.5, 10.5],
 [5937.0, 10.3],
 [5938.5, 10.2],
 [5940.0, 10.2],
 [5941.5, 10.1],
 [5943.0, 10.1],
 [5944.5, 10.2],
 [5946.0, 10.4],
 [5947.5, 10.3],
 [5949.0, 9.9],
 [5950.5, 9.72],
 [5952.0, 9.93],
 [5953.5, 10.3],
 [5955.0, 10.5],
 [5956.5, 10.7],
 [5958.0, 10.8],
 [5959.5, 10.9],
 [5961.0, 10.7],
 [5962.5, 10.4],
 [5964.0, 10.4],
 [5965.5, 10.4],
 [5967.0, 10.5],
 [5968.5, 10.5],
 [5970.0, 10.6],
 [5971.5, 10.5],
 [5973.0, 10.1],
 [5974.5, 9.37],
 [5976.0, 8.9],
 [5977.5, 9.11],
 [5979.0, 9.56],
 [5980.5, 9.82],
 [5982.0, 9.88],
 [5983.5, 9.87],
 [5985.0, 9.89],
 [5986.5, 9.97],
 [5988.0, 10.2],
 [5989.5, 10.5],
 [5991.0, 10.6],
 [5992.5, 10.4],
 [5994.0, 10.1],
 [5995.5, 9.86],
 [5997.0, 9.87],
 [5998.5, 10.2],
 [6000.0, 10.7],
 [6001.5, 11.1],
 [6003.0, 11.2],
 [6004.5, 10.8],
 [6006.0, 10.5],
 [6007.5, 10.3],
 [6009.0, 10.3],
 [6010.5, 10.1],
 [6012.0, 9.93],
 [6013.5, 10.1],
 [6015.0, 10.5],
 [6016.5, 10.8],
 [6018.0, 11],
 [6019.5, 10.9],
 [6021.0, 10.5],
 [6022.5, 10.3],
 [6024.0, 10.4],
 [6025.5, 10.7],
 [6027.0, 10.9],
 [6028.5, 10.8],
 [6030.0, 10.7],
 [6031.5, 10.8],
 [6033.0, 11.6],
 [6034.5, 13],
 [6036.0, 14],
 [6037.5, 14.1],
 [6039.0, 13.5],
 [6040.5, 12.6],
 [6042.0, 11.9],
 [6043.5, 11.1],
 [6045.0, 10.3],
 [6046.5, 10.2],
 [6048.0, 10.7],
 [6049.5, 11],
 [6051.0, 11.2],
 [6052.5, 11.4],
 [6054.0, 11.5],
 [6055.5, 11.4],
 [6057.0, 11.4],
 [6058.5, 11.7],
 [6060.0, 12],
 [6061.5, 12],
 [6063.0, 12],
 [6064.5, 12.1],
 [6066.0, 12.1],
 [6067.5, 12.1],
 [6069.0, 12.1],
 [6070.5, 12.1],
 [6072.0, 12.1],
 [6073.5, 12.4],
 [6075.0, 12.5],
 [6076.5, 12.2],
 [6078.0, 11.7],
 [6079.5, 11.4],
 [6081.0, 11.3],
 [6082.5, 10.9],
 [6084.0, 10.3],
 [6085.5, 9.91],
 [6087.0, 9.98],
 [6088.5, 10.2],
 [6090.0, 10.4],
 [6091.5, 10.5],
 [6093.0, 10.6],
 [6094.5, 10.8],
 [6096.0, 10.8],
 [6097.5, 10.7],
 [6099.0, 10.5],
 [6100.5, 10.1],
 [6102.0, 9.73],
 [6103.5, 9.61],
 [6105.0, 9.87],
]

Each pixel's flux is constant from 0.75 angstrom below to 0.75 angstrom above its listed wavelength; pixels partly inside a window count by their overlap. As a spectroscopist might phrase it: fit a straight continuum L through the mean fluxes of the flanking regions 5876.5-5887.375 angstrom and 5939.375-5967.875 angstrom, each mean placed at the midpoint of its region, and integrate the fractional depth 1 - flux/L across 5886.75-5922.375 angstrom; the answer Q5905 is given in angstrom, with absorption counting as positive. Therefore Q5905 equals 3.52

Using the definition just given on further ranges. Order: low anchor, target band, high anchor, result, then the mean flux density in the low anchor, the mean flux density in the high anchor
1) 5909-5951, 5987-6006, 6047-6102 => 0.4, 10.2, 11.3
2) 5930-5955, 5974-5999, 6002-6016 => 1.2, 10.3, 10.4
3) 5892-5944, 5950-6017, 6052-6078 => 3.4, 9.9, 11.9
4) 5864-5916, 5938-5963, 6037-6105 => -0.2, 9.68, 11.3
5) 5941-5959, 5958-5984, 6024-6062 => 1.1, 10.3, 11.6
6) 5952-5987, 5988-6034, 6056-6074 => 1.7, 10.2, 12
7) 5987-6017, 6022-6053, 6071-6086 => -1.7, 10.4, 11.5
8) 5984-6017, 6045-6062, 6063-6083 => 0.4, 10.4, 11.9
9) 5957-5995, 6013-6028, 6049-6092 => 0.2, 10.2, 11.5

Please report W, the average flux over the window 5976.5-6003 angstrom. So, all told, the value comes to 10.1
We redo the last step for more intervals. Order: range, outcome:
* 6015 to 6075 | 11.6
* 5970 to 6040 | 10.6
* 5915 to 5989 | 10.2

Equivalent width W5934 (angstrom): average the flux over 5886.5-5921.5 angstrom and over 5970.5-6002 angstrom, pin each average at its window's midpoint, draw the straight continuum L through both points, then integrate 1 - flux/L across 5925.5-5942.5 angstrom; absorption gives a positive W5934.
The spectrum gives -1.5 angstrom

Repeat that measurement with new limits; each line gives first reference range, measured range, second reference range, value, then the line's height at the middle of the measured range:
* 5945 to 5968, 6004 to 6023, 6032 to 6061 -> 1.40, 11.3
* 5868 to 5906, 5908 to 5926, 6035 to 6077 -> 0.02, 9.98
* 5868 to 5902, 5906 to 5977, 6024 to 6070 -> 0.25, 10.3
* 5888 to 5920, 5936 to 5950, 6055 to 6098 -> -0.54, 9.81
